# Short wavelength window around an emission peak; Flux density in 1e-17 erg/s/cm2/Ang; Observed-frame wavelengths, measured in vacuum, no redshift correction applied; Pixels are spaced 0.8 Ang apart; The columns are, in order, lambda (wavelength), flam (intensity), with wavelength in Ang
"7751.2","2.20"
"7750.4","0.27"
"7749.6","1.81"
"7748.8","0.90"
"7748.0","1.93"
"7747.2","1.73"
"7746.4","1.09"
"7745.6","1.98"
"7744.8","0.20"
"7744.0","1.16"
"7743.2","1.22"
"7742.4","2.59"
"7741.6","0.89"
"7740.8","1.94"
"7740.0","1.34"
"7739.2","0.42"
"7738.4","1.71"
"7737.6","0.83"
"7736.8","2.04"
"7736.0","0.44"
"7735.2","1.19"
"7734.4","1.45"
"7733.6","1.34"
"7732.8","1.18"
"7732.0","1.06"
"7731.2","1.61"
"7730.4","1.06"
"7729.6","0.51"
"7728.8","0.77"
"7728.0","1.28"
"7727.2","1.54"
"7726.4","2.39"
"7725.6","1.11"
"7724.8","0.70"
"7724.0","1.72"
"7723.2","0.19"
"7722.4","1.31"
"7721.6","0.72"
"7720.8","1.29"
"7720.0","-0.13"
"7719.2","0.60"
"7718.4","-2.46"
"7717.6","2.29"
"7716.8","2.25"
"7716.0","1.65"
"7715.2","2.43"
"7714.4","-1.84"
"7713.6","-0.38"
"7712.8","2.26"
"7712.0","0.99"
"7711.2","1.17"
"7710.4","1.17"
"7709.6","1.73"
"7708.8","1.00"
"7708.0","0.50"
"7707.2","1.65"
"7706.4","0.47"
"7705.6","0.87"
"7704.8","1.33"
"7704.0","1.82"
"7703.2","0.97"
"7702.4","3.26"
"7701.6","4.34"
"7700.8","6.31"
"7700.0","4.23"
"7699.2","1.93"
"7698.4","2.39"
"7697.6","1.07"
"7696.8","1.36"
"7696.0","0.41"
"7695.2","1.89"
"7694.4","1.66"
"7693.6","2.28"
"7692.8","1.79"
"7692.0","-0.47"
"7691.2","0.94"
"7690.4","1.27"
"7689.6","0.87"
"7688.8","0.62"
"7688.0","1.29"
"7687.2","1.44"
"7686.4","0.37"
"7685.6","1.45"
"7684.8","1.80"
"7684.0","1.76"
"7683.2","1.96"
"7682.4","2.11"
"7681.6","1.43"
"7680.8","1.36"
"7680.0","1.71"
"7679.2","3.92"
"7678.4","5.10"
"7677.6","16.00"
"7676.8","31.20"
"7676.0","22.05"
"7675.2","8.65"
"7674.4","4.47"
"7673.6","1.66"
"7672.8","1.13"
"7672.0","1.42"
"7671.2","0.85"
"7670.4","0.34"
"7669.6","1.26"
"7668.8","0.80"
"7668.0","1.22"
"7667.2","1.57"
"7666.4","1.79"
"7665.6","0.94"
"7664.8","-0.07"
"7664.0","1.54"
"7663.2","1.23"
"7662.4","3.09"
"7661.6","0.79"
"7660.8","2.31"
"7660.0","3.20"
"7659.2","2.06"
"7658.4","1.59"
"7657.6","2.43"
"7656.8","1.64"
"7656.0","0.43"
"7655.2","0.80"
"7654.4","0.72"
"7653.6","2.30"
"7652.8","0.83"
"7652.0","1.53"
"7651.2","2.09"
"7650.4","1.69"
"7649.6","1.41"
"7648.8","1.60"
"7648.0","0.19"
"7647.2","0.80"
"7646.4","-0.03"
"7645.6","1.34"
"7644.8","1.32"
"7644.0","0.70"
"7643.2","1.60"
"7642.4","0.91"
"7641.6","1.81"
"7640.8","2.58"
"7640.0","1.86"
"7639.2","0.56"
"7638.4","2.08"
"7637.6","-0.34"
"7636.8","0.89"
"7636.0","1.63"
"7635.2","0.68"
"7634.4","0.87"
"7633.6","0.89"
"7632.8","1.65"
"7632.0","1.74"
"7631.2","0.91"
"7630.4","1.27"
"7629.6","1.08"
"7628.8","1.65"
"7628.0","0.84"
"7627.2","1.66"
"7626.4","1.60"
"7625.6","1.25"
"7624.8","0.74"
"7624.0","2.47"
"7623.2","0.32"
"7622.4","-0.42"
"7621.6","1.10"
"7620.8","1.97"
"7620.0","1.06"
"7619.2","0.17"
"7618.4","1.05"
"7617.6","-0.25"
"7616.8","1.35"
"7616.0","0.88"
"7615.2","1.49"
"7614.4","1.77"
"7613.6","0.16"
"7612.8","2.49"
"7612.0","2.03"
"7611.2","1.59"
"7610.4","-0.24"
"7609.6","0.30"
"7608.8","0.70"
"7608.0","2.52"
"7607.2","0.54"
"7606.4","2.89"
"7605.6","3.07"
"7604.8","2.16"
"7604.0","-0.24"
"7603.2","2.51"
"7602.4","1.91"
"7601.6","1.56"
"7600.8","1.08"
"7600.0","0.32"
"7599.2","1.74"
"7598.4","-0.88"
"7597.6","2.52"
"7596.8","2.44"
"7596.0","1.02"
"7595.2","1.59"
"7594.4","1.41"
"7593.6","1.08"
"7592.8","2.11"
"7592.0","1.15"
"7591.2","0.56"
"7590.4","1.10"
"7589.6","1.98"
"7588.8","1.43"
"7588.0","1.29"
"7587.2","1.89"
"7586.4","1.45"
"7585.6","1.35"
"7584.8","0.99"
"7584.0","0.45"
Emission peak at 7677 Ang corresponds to Halpha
